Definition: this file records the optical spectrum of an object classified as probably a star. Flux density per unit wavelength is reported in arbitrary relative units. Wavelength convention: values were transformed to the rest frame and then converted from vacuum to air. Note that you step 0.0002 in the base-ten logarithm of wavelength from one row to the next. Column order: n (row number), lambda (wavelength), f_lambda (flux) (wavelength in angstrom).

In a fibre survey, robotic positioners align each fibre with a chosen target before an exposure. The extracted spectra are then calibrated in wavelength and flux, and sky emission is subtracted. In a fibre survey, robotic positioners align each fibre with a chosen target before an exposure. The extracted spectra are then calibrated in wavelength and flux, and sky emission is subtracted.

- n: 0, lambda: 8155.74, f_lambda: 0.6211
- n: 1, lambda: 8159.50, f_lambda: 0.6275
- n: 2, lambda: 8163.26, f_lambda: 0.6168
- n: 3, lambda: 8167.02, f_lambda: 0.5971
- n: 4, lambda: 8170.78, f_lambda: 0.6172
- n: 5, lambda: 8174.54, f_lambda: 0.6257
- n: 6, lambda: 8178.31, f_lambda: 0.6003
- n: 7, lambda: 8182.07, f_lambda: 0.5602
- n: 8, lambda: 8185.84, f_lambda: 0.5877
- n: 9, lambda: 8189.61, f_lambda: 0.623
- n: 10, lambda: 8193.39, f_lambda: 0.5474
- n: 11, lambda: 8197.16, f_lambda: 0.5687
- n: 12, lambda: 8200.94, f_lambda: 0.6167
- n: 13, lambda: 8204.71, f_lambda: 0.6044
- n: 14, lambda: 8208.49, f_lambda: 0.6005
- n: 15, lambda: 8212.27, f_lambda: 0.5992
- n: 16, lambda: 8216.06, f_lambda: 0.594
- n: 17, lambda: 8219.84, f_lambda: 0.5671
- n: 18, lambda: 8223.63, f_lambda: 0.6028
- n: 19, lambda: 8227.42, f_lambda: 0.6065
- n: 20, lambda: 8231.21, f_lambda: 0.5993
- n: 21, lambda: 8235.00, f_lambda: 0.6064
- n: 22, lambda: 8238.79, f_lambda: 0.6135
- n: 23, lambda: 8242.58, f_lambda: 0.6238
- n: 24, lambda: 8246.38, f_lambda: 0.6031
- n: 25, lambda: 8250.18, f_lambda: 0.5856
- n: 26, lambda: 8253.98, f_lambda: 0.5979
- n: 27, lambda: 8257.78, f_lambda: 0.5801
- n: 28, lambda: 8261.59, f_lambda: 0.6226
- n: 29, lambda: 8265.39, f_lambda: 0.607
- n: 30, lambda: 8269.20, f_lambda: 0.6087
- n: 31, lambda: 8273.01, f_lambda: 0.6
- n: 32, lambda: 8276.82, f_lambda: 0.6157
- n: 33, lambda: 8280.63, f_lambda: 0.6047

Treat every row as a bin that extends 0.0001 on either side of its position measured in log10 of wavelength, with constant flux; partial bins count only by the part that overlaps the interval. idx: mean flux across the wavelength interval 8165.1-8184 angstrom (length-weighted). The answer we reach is 0.6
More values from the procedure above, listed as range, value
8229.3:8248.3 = 0.609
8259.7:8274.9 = 0.61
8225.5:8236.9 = 0.604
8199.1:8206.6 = 0.611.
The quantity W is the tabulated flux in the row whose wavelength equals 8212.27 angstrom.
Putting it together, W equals 0.5992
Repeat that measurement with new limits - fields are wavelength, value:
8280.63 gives 0.6047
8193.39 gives 0.5474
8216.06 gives 0.594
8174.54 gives 0.6257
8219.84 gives 0.5671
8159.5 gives 0.6275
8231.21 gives 0.5993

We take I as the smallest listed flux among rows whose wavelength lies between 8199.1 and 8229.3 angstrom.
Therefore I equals 0.5671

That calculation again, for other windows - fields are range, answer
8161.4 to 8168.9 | 0.5971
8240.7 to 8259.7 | 0.5801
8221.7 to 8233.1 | 0.5993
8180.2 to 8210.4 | 0.5474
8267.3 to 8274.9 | 0.6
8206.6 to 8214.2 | 0.5992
